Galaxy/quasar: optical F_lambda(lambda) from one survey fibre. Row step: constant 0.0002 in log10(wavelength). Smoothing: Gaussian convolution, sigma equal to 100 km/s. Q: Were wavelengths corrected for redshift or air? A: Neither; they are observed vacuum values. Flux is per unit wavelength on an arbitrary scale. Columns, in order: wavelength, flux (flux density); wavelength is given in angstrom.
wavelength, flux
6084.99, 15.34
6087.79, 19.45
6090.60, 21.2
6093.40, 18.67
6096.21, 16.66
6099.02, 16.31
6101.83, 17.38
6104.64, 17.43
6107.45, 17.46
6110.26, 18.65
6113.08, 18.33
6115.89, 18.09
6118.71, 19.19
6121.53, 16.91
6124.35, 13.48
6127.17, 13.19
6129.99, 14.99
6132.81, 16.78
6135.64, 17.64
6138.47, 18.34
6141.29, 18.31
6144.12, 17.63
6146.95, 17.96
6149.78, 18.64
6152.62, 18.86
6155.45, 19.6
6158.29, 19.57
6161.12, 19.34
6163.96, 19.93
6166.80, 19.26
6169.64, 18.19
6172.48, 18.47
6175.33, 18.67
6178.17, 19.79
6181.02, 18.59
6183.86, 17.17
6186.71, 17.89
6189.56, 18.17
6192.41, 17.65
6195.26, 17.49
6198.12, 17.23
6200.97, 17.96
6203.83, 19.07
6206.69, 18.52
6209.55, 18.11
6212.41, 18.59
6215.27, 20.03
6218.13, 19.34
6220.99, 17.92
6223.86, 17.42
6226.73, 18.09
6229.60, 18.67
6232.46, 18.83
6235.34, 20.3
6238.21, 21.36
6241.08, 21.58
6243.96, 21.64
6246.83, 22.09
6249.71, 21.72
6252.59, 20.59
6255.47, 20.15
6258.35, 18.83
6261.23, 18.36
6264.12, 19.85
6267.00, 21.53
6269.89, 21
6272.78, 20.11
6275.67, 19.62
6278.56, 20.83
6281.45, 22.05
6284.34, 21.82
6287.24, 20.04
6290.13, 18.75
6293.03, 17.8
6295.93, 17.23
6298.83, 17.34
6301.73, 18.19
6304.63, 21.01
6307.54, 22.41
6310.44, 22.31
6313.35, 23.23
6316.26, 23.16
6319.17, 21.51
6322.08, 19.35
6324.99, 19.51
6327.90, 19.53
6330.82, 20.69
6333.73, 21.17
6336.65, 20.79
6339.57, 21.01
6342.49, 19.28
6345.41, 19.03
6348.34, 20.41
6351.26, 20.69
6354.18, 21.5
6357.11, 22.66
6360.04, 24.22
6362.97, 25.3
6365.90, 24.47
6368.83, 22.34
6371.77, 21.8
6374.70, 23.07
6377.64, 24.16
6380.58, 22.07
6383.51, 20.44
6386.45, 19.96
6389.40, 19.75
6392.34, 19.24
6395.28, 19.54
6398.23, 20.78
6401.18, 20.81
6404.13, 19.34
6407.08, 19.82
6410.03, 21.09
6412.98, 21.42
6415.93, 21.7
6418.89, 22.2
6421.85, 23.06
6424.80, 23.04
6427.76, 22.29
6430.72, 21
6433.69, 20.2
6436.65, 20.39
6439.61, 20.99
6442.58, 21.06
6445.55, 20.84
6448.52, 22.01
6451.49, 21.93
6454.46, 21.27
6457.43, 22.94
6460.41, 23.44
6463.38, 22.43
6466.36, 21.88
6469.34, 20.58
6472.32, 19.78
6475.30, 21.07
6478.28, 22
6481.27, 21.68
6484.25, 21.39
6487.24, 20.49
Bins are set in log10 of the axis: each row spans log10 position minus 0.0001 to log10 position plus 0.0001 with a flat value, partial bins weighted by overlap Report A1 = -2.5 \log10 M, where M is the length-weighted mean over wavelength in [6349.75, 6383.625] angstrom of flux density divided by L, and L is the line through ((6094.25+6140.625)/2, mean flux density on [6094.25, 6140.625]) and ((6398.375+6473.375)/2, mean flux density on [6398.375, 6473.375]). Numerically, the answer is -0.119 mag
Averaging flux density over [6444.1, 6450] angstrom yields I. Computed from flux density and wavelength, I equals 21.4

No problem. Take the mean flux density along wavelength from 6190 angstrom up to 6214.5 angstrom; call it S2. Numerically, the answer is 18.1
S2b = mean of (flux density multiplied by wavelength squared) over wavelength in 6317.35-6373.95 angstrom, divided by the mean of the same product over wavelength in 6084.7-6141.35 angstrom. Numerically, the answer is 1.3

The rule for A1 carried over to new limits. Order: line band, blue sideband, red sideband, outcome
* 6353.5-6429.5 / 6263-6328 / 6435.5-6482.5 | -0.04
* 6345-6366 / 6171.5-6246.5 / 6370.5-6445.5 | -0.09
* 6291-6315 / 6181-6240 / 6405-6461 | -0.01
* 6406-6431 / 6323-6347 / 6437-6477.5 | -0.04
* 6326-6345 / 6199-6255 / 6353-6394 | 0.06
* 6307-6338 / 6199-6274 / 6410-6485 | -0.04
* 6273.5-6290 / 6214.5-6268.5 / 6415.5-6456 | -0.02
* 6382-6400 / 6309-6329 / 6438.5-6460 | 0.08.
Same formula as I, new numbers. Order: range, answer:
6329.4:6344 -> 20.6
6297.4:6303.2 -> 17.8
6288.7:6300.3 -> 17.8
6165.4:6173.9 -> 18.6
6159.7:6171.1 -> 19.2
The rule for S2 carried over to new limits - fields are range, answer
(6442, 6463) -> 22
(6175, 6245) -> 18.8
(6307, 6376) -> 21.6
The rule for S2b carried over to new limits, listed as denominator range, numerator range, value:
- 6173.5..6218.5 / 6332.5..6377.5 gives 1.26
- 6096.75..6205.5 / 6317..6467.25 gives 1.29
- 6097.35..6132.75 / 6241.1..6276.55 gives 1.28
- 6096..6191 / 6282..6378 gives 1.25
